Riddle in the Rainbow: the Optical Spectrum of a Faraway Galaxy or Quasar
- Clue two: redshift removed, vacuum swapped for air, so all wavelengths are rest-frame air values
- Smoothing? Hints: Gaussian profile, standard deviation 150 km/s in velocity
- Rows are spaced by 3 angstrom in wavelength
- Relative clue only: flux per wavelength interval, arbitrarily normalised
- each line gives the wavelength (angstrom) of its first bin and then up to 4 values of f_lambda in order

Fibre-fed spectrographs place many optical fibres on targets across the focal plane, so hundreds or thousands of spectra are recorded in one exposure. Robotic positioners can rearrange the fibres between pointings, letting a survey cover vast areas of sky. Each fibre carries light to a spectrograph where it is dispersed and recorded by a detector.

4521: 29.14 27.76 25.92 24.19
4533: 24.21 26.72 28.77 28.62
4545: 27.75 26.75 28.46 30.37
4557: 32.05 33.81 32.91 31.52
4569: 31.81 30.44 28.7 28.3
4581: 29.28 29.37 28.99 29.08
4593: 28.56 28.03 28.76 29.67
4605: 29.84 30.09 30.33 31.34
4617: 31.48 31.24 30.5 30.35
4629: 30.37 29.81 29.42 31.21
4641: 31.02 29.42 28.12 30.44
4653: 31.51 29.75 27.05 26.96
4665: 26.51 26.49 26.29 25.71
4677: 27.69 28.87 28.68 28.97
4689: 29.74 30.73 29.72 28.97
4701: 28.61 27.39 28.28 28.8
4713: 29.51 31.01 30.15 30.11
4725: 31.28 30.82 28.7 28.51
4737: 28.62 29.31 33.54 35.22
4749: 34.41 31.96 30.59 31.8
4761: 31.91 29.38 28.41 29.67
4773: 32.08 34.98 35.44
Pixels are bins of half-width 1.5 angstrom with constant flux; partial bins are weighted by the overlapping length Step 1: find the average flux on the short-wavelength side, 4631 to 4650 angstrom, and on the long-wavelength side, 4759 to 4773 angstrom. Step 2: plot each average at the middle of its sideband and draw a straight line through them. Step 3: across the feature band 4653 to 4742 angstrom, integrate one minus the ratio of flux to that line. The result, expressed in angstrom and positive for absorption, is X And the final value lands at 3.6 angstrom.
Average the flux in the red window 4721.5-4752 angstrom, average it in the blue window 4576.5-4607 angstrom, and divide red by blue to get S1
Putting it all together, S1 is 1.1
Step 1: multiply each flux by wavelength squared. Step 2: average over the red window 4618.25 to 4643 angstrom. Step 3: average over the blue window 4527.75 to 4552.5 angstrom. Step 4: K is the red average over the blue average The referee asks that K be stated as 1.2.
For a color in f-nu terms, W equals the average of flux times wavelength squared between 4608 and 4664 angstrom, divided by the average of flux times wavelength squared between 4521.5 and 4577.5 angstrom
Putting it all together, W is 1.1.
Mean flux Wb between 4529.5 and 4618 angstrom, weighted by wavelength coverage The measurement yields 29.4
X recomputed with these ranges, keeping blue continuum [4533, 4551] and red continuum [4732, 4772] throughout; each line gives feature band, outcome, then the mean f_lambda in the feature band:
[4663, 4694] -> 1.9 angstrom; 28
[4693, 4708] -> 0.7 angstrom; 28.7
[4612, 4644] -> -1.9 angstrom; 30.6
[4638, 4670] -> 0.6 angstrom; 28.8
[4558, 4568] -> -1.7 angstrom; 32.7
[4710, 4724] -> 0.2 angstrom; 30.1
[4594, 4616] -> -0.9 angstrom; 29.7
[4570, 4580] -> -0.4 angstrom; 29.3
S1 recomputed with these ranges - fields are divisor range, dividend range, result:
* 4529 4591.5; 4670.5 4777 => 1.03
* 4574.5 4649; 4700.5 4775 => 1.02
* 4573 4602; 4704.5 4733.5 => 1.03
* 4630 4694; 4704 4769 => 1.06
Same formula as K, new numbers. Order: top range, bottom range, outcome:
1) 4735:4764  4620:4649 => 1.11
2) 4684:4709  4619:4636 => 0.99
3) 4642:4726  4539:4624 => 1.01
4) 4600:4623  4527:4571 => 1.08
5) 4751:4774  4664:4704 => 1.12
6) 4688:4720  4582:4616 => 1.04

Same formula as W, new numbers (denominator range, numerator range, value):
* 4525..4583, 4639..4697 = 1.04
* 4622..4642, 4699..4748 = 1.03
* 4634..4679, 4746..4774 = 1.15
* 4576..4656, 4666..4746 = 1.02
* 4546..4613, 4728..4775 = 1.12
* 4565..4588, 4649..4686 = 0.98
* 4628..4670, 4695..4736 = 1.04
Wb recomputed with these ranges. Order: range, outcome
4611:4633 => 30.7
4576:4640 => 29.8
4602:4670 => 29.7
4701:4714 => 28.5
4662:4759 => 29.5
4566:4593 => 29.6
